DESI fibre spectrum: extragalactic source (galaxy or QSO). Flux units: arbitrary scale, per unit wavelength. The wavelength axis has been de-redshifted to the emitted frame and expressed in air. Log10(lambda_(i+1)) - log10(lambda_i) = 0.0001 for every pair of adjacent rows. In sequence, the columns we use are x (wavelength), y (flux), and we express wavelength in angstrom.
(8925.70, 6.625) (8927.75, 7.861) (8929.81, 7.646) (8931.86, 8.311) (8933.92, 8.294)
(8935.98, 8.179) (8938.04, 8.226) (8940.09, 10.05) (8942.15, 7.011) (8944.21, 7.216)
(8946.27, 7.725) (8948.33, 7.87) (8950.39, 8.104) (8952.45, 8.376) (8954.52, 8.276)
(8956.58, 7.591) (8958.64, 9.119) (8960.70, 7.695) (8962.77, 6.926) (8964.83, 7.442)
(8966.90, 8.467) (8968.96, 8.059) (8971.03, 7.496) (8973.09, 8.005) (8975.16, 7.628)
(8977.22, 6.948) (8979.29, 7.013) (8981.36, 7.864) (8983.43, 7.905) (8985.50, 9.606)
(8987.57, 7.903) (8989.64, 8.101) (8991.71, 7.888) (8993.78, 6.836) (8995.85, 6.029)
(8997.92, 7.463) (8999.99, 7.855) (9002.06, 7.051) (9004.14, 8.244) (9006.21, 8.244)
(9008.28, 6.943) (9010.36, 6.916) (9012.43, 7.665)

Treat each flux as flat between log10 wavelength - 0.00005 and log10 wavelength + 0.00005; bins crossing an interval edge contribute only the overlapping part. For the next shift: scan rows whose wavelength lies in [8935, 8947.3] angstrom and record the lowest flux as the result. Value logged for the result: 7.011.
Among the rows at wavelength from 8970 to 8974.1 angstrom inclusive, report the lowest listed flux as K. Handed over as 7.496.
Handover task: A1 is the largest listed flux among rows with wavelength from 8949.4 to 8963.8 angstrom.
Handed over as 9.119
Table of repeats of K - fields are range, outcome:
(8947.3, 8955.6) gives 7.87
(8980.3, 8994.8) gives 6.836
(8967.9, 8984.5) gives 6.948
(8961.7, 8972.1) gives 6.926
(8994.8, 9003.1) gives 6.029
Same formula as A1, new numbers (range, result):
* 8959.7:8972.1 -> 8.467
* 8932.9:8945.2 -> 10.05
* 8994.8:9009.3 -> 8.244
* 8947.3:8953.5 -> 8.376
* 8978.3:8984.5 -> 7.905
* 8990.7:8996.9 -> 7.888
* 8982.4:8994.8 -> 9.606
